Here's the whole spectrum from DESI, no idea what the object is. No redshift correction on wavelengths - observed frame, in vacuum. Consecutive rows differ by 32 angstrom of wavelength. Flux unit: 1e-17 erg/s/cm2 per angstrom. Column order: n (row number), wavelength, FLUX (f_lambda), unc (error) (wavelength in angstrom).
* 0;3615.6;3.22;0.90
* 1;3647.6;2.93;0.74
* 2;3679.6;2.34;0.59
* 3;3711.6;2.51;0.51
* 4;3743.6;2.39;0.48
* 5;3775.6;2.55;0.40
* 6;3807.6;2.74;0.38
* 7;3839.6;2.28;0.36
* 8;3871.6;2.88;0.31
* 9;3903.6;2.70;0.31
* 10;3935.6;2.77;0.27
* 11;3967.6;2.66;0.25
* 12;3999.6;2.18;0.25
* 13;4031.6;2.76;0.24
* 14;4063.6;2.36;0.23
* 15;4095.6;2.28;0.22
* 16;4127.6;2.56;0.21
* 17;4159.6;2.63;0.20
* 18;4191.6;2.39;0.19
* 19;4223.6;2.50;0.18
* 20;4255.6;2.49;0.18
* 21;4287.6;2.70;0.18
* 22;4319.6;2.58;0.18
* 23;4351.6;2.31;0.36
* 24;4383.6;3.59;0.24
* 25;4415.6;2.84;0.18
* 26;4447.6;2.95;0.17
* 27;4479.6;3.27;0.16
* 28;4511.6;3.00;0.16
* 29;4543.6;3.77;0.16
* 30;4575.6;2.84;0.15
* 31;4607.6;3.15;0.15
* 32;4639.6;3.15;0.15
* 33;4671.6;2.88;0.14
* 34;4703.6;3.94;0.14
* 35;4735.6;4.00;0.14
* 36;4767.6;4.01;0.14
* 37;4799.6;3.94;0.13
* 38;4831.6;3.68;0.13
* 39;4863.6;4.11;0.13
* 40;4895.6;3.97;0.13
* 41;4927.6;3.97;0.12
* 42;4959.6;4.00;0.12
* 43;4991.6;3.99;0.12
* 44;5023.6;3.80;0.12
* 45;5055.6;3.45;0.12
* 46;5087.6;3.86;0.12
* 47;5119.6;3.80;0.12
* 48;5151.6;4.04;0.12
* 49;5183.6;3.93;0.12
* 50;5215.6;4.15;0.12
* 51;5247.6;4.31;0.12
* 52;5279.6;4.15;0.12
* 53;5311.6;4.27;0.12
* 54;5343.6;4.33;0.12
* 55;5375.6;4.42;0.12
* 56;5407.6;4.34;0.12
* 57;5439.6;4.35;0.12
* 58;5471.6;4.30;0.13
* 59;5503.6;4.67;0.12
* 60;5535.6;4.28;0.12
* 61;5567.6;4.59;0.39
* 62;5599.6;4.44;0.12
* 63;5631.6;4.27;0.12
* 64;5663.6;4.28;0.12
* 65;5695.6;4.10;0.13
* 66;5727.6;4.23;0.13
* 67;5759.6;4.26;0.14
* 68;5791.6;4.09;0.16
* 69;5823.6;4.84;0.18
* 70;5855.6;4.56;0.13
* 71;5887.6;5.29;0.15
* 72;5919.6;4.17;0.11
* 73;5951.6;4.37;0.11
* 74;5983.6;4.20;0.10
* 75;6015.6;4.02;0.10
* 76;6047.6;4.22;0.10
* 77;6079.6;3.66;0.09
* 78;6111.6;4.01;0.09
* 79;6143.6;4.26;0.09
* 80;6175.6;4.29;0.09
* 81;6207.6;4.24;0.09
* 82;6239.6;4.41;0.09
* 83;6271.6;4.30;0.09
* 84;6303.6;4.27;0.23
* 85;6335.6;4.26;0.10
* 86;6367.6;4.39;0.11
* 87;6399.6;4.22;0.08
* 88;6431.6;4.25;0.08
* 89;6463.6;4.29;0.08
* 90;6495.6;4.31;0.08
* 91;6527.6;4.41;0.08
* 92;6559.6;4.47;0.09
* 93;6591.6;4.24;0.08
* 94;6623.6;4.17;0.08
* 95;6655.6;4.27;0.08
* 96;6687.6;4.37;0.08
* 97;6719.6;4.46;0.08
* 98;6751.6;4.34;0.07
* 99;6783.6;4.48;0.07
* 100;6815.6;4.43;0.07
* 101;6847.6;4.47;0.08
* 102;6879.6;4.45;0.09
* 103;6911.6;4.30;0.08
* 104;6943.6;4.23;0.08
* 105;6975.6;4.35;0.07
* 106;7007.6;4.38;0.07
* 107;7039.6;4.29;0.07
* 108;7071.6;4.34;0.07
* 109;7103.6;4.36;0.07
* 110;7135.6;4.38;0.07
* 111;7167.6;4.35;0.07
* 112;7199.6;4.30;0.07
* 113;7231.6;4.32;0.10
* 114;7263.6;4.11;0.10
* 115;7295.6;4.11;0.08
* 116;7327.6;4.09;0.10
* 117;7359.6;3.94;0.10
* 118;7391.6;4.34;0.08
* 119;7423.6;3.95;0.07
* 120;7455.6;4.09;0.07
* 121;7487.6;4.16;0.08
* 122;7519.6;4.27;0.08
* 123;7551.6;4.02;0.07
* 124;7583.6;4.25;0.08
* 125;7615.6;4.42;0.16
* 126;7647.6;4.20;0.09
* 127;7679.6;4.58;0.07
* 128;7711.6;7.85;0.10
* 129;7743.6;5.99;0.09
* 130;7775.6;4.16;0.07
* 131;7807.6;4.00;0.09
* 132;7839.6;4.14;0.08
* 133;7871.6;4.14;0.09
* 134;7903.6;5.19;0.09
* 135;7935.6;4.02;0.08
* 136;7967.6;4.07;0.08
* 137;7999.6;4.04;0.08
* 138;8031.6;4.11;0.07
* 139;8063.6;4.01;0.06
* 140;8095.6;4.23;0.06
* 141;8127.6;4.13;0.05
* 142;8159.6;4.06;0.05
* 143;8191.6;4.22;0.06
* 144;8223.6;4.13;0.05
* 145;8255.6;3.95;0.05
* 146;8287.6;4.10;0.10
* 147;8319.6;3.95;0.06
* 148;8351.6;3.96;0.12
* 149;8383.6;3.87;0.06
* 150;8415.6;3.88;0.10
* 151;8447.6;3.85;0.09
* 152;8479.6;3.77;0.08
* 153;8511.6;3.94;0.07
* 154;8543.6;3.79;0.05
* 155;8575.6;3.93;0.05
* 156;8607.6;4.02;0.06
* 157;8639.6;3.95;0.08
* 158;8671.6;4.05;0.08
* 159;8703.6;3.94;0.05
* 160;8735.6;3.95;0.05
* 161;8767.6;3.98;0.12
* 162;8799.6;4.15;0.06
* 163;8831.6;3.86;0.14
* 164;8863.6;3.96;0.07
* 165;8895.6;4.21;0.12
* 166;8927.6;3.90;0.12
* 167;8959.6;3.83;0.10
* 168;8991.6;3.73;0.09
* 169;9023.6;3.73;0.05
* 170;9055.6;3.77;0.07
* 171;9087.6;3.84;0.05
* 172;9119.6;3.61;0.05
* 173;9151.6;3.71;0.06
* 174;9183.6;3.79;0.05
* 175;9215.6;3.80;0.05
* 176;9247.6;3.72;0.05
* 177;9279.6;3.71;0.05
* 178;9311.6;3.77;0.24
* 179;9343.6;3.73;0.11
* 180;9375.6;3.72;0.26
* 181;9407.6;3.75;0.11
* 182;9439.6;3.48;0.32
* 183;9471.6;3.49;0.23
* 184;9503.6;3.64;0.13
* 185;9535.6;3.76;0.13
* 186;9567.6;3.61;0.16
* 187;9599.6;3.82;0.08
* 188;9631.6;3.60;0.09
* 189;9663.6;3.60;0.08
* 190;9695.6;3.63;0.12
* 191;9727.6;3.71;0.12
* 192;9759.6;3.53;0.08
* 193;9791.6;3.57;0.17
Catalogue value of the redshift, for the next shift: 0.17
